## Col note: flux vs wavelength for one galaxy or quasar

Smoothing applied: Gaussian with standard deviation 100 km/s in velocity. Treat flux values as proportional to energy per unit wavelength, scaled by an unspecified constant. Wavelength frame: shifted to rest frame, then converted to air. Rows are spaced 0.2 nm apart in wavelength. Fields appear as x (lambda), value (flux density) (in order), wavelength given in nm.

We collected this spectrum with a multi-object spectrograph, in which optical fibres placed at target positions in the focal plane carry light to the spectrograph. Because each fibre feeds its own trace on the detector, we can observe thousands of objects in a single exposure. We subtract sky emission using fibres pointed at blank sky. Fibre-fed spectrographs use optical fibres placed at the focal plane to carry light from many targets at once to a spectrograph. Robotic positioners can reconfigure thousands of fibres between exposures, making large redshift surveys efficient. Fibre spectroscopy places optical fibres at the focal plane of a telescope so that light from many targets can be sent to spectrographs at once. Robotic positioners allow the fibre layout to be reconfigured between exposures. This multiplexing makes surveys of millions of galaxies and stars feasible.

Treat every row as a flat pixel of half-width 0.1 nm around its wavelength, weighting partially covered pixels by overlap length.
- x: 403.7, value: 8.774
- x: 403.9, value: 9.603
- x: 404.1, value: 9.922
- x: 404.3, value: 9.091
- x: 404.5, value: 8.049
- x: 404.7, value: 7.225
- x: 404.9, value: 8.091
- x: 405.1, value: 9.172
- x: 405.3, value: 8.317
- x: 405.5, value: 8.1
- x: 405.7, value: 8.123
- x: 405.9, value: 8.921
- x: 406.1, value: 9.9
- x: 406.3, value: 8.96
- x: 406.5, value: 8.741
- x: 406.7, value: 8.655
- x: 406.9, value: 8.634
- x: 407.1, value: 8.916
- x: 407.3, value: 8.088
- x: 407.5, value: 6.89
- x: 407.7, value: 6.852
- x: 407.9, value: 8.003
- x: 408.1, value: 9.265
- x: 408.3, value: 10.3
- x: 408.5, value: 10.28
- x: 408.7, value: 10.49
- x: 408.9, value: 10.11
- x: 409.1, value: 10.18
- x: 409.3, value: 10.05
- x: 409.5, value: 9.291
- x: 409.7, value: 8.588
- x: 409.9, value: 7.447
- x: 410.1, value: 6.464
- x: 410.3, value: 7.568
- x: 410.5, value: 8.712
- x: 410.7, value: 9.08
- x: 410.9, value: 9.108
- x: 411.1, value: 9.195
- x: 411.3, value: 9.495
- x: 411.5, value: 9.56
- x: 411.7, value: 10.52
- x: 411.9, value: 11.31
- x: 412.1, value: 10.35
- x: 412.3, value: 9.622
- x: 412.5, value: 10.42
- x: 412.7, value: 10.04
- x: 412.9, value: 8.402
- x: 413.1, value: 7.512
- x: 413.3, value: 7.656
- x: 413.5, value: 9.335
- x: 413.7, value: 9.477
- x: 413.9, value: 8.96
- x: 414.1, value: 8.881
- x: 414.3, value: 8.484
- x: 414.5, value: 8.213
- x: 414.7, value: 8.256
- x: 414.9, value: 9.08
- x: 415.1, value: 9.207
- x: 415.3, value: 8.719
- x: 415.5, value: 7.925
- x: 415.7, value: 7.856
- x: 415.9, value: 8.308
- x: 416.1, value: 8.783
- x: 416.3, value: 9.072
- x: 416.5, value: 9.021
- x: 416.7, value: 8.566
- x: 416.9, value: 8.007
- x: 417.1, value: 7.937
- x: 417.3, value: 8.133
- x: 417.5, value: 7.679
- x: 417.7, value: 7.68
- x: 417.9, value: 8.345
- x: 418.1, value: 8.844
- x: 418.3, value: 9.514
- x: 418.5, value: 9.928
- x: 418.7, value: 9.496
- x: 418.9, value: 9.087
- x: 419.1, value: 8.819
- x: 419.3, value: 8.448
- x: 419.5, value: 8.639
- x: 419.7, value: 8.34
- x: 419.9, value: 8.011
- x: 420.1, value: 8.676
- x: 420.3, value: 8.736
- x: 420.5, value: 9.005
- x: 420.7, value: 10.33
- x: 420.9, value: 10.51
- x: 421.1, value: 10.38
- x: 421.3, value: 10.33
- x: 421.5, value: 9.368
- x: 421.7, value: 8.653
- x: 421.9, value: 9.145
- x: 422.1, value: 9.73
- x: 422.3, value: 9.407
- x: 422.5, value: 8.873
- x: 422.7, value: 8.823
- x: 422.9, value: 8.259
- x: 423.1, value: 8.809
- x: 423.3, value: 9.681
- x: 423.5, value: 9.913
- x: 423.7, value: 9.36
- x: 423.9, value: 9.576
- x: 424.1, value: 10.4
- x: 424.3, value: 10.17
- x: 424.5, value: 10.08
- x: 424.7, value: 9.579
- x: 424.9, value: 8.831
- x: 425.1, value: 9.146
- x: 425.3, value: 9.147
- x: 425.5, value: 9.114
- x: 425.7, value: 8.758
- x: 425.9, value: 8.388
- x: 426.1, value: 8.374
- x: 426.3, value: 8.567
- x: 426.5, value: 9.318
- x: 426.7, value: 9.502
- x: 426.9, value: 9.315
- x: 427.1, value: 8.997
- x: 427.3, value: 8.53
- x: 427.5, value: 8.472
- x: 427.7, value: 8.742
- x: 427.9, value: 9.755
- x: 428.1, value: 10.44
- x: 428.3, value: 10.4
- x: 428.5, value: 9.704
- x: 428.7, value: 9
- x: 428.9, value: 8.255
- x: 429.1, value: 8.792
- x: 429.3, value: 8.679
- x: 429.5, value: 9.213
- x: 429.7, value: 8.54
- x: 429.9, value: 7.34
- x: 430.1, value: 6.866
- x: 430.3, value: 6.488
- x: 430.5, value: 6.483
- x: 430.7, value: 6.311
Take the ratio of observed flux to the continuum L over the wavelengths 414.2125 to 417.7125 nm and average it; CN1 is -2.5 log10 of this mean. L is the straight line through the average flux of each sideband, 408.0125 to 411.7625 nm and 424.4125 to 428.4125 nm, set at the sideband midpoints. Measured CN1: 0.10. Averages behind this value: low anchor 9.23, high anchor 9.17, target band 8.4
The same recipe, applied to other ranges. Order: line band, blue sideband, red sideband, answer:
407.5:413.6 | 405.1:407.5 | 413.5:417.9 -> -0.07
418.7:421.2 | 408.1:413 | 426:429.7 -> 0.02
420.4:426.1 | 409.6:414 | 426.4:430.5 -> -0.07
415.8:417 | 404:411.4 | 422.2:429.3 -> 0.04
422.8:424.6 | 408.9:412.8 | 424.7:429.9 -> -0.06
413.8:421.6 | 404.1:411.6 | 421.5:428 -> 0.02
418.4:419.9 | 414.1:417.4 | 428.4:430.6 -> -0.06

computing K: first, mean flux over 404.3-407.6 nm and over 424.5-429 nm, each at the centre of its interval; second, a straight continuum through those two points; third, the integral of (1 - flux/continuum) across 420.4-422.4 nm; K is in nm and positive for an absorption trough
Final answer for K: -0.16 nm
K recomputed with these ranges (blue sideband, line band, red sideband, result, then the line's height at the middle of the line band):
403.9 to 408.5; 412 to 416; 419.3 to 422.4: 0.05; 8.96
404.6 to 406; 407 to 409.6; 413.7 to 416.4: -0.23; 8.39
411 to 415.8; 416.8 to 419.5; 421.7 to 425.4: 0.18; 9.23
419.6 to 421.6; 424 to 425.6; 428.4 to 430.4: -0.13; 8.85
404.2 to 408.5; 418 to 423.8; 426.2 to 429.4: -0.17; 8.95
